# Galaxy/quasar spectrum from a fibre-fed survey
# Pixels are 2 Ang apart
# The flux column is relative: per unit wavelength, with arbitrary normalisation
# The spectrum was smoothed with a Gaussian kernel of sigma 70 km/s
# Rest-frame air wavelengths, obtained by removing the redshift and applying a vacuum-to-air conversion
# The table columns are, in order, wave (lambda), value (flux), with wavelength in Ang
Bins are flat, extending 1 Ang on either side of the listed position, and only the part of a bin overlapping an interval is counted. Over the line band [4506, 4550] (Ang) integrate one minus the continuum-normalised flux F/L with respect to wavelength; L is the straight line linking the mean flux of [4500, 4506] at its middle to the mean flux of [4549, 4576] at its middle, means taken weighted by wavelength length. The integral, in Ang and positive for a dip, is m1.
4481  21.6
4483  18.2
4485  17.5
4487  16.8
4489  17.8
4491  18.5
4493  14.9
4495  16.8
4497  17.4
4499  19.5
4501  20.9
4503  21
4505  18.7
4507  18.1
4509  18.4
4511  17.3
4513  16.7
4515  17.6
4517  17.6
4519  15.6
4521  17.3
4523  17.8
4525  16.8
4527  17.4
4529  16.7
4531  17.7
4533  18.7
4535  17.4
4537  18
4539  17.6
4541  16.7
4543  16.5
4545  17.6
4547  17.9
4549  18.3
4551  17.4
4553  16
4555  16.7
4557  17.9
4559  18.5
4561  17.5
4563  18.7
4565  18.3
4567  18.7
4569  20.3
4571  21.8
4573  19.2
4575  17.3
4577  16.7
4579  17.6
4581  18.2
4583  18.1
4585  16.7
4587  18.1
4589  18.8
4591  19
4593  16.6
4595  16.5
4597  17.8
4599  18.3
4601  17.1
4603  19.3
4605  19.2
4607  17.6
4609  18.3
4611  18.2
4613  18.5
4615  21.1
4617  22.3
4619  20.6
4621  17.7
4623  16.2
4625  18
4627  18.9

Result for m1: 4.45 Ang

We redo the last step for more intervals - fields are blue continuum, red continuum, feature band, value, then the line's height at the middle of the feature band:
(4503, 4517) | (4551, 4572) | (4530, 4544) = 0.5 Ang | 18.2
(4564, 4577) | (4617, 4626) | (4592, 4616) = 0.7 Ang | 18.8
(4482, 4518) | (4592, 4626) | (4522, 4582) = 1.1 Ang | 18.2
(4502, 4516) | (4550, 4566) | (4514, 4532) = 0.9 Ang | 18.1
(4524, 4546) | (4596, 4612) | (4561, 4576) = -1.1 Ang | 17.8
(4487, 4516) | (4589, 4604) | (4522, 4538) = 0.4 Ang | 18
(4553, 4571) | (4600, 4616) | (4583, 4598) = 0.7 Ang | 18.6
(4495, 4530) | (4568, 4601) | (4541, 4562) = 0.7 Ang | 18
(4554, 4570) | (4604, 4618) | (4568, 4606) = 1.2 Ang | 18.8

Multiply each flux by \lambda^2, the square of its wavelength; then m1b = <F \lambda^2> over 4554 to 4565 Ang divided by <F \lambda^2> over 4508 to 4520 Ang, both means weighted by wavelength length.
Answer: 1.06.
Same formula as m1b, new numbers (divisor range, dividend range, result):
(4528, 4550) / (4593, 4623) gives 1.09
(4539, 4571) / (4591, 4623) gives 1.06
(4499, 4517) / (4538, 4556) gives 0.94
